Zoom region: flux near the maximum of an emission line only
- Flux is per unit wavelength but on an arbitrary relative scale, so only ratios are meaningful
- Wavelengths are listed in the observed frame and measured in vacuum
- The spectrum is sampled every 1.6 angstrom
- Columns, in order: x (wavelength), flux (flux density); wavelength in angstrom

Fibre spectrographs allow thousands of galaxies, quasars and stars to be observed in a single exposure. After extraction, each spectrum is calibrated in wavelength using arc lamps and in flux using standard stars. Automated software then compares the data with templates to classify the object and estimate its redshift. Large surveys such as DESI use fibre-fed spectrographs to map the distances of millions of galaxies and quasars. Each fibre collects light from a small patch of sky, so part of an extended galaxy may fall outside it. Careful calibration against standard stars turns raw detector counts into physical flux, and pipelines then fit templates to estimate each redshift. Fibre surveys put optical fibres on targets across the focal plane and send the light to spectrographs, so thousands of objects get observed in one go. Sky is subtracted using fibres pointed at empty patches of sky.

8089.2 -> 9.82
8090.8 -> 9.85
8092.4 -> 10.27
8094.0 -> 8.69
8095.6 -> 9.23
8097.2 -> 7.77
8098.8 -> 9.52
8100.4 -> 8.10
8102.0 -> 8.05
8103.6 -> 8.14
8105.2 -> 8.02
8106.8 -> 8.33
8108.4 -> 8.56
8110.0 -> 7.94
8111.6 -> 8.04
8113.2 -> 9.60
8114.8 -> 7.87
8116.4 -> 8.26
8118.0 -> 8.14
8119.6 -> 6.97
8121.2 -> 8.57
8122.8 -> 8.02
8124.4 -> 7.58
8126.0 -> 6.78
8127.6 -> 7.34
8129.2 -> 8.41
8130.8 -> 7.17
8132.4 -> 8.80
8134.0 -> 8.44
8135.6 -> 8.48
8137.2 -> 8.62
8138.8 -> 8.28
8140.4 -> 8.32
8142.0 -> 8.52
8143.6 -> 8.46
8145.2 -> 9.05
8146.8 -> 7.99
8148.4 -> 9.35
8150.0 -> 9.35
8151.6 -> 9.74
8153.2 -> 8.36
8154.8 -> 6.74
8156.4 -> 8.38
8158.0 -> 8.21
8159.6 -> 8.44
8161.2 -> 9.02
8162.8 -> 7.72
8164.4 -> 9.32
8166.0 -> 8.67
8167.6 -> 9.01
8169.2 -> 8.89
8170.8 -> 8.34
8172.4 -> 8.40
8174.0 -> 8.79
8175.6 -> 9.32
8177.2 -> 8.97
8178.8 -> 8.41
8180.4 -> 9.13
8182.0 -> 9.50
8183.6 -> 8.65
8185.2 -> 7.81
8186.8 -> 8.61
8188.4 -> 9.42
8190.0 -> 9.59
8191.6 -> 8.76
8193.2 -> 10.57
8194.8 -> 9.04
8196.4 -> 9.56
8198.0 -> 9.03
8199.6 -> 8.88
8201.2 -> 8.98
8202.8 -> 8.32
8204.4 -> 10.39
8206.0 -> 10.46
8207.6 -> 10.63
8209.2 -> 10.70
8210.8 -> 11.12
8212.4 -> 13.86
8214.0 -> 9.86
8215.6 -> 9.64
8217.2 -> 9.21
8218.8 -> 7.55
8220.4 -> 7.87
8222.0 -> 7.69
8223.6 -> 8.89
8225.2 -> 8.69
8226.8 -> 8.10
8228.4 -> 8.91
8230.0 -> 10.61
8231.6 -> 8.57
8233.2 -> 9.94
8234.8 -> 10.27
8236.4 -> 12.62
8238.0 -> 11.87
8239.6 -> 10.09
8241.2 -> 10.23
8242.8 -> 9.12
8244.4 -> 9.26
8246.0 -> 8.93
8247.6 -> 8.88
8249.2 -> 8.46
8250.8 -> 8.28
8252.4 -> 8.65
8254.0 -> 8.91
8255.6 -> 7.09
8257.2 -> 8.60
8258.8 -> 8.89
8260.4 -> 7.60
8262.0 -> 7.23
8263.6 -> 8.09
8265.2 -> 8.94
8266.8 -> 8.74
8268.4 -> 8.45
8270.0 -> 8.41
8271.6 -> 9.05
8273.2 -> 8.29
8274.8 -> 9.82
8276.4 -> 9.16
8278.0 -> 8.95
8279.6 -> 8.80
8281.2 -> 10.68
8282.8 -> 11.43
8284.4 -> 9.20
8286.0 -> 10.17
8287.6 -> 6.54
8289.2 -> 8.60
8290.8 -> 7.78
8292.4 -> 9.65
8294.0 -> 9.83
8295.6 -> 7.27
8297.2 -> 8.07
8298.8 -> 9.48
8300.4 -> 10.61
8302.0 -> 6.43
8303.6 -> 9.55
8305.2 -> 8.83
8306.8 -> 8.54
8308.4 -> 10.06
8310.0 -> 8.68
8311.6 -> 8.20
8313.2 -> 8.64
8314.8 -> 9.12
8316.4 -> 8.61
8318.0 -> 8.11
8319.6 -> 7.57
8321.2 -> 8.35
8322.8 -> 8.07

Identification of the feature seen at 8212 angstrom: H-alpha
